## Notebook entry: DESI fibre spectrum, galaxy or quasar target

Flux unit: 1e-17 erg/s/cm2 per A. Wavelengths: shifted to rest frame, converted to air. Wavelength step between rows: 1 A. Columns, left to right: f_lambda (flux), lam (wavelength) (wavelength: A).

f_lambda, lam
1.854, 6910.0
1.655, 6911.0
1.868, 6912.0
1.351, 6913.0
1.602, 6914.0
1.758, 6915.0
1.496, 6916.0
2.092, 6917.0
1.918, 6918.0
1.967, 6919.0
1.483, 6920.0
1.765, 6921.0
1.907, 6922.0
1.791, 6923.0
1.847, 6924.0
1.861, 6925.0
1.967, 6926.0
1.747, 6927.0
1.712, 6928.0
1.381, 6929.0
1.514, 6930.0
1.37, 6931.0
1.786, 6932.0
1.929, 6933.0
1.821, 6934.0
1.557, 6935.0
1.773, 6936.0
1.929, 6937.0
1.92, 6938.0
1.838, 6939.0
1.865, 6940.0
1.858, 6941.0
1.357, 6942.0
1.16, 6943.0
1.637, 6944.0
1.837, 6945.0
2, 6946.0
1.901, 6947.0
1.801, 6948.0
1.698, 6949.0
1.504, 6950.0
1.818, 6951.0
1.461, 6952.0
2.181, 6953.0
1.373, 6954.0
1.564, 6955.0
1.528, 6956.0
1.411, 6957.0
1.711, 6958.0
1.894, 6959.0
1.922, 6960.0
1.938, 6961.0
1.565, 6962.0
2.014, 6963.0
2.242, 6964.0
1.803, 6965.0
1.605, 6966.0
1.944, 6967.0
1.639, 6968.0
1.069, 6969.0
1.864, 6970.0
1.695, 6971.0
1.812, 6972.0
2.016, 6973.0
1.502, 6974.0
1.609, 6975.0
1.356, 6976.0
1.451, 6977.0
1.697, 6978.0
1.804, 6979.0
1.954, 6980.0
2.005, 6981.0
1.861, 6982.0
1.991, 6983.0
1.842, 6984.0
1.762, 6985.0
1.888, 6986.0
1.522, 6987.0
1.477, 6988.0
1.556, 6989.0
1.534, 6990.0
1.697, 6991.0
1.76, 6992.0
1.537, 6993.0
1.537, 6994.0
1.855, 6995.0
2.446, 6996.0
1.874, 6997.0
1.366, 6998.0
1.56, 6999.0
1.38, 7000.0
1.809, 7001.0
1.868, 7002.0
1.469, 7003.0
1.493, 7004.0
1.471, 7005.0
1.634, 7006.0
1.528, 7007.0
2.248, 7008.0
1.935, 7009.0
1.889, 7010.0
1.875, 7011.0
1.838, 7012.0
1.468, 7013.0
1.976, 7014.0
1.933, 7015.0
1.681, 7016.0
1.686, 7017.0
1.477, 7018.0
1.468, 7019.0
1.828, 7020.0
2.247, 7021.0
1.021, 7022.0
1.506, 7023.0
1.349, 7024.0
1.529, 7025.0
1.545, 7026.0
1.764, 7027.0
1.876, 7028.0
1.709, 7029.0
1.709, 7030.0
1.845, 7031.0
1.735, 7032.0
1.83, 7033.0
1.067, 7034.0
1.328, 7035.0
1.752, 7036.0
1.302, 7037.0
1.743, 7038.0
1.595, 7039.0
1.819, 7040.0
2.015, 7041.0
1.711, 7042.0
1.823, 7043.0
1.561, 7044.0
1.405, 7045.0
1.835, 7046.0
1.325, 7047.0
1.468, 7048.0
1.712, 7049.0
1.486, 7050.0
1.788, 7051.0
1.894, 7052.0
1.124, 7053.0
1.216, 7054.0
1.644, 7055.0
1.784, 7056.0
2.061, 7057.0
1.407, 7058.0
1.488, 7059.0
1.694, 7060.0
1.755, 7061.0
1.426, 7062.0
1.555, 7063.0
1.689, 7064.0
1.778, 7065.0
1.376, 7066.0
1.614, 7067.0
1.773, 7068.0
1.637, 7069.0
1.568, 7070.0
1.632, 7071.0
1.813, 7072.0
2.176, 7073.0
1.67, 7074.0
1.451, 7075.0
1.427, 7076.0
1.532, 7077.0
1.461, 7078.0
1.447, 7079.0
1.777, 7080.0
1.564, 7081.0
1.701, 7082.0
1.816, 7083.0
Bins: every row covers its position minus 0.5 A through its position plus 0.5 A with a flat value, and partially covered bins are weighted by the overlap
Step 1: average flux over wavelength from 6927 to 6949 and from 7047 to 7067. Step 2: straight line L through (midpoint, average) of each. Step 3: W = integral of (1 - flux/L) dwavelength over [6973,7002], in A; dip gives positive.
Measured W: -0.8 A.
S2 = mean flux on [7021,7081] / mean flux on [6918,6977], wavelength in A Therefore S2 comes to 0.9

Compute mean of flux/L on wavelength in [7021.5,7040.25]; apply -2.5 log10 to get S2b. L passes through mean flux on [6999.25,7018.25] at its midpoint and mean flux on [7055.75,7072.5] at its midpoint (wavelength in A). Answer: 0.08 mag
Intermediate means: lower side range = 1.72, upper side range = 1.65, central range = 1.58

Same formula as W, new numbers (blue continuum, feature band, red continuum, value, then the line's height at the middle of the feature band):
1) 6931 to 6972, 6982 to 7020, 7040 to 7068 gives -0.82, 1.68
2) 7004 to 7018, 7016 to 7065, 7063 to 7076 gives 2.69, 1.71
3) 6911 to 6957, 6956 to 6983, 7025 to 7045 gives -0.77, 1.7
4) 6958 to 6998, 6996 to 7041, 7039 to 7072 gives 0.42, 1.69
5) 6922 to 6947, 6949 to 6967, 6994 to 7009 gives -0.15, 1.73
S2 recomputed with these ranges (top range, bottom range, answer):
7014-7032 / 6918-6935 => 0.96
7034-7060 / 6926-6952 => 0.94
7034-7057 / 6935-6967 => 0.92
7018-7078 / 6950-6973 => 0.94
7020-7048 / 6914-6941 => 0.92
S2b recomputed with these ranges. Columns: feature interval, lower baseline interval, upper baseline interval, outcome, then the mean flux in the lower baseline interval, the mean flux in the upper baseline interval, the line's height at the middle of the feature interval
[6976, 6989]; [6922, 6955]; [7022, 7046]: -0.04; 1.73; 1.62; 1.68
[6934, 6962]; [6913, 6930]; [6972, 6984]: 0.02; 1.75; 1.76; 1.75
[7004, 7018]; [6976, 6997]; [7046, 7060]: -0.04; 1.75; 1.58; 1.69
